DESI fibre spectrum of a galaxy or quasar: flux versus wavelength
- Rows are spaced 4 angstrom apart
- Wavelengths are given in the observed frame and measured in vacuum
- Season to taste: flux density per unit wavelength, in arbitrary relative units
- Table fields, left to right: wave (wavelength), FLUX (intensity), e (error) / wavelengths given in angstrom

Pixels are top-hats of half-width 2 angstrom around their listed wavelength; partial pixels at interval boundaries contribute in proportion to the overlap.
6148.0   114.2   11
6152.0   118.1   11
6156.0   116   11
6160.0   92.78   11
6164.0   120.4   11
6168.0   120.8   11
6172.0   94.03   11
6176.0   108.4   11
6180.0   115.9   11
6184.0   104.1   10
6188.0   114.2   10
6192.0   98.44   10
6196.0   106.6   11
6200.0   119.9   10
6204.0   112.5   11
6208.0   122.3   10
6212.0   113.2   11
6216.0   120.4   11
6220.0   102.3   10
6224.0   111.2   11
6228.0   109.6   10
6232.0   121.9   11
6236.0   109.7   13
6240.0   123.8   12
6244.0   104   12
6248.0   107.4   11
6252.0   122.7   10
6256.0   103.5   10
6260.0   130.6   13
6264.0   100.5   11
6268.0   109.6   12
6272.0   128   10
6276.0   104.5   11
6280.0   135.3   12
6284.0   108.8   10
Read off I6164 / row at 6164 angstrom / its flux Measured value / 120.4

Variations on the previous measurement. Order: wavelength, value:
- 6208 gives 122.3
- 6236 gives 109.7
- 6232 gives 121.9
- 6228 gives 109.6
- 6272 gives 128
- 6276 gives 104.5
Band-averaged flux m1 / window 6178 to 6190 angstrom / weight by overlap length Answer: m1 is 111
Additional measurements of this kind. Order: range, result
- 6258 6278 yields 115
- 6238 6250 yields 112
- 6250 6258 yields 113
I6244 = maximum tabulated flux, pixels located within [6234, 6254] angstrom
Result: 123.8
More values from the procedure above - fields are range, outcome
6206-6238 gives 122.3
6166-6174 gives 120.8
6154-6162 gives 116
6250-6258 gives 122.7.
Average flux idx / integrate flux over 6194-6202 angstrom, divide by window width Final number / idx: 113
